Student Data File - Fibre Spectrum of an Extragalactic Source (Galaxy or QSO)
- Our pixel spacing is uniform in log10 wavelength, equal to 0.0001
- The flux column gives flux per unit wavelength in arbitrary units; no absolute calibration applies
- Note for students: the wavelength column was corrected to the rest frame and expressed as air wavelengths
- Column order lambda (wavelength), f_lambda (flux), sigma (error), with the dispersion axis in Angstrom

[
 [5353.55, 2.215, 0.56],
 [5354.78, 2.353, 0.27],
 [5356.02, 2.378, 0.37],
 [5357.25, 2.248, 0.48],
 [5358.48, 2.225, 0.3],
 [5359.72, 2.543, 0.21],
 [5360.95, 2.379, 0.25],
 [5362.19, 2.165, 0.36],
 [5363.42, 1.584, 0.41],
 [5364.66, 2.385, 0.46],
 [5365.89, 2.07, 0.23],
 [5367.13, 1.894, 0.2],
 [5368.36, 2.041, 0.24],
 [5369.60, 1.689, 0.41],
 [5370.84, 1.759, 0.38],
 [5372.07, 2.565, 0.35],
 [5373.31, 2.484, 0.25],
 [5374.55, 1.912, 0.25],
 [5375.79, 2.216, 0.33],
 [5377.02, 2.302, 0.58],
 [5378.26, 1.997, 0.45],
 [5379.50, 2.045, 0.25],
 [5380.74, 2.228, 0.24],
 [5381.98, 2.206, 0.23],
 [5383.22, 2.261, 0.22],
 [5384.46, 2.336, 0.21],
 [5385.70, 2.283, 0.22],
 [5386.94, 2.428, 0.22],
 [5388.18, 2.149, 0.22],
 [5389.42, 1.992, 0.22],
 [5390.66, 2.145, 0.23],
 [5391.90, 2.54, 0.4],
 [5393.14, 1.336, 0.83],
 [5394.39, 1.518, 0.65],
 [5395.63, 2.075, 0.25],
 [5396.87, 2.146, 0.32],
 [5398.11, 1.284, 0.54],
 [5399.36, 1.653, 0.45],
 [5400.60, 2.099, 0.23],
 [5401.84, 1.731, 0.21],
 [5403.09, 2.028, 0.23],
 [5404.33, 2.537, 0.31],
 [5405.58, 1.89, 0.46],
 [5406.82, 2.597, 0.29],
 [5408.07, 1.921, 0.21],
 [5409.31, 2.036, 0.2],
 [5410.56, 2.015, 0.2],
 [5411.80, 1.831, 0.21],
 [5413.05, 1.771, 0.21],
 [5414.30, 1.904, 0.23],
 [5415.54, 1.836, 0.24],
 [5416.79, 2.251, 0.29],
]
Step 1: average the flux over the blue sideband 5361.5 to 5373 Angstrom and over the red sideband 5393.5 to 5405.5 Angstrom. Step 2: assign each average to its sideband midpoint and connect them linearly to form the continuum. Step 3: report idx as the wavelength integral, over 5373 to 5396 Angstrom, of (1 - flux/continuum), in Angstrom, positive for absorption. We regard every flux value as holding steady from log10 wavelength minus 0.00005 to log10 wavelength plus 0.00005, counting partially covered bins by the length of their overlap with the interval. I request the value -2.0 Angstrom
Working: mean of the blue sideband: 2.03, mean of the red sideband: 1.88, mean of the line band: 2.12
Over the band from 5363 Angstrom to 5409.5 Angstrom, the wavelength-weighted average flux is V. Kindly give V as 2.06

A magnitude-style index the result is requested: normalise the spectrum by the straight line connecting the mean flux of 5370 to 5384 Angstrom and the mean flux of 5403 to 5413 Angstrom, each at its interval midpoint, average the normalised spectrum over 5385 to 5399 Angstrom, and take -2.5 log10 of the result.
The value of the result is 0.079 mag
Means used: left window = 2.17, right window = 2.09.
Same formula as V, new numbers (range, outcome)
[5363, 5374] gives 2.06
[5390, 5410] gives 1.97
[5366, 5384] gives 2.11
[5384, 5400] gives 1.99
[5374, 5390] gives 2.18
